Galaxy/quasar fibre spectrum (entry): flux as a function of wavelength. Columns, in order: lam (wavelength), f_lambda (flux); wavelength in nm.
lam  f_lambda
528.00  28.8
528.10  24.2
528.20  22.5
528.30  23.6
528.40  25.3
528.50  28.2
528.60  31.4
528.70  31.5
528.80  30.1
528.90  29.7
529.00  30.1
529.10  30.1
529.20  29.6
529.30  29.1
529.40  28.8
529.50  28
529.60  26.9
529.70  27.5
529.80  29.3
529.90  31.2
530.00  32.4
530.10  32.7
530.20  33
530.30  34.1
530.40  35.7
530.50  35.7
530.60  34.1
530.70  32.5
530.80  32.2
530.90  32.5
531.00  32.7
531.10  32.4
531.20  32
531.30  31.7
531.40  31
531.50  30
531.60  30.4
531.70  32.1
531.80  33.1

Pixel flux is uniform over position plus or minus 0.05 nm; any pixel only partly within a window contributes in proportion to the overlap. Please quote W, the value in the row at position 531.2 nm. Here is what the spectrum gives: 32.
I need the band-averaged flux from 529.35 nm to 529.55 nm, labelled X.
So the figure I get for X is 28.4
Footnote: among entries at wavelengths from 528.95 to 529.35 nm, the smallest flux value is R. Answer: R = 29.1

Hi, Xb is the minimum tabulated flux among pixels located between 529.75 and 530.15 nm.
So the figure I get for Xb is 29.3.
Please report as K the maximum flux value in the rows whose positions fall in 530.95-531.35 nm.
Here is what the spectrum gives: 32.7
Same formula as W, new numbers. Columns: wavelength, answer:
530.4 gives 35.7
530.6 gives 34.1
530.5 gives 35.7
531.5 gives 30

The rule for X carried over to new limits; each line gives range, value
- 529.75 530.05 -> 31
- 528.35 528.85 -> 29.3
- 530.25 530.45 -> 34.9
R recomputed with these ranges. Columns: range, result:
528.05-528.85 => 22.5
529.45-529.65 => 26.9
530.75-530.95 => 32.2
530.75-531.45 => 31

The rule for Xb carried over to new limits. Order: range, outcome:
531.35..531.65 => 30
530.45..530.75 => 32.5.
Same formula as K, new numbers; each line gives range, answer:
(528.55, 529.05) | 31.5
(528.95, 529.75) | 30.1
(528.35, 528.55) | 28.2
